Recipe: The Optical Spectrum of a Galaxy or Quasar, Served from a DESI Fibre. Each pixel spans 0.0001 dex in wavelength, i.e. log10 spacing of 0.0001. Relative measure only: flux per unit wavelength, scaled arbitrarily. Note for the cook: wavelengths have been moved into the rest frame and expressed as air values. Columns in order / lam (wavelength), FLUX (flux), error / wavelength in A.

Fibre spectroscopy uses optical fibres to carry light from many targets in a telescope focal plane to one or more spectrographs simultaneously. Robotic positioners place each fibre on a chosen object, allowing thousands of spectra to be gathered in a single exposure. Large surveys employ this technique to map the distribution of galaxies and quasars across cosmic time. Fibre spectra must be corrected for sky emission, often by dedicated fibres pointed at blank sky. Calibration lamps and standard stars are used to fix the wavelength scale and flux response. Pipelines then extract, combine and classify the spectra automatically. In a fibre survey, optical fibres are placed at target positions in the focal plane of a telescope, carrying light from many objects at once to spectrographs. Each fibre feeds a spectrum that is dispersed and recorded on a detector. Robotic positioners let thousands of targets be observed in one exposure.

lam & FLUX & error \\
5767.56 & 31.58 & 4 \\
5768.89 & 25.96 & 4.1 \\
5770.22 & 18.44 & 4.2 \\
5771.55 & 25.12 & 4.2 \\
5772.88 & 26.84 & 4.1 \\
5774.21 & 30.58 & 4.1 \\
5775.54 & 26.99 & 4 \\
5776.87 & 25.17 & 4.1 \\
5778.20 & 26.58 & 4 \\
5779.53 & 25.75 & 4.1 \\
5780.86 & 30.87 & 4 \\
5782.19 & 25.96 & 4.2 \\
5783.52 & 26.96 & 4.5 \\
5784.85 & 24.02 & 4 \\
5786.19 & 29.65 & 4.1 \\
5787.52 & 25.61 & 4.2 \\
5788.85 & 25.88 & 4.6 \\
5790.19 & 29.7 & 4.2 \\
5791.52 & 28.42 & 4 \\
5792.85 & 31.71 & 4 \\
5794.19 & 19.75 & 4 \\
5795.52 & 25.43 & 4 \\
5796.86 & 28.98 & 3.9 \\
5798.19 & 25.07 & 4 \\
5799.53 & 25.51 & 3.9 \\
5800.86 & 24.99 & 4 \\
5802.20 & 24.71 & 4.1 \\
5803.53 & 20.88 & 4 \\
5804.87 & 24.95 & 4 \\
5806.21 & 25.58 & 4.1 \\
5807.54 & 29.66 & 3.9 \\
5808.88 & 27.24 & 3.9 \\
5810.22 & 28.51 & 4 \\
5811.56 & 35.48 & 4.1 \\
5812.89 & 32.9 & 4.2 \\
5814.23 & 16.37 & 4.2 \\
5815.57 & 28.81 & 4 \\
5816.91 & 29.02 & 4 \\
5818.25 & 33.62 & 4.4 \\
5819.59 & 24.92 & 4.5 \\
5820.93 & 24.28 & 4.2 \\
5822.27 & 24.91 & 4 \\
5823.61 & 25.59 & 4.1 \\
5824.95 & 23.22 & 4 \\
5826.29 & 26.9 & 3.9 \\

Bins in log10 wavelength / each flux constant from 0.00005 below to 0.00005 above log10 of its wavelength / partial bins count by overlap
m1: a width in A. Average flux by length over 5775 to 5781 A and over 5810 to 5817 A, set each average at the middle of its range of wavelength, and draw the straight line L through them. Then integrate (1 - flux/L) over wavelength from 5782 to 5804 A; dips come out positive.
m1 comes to 1.1 A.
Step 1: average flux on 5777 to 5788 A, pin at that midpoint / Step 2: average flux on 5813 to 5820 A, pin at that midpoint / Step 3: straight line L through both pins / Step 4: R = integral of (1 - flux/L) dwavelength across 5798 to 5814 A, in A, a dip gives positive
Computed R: 0.1 A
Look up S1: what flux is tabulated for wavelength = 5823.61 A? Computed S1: 25.59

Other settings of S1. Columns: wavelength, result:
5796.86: 28.98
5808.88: 27.24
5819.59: 24.92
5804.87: 24.95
